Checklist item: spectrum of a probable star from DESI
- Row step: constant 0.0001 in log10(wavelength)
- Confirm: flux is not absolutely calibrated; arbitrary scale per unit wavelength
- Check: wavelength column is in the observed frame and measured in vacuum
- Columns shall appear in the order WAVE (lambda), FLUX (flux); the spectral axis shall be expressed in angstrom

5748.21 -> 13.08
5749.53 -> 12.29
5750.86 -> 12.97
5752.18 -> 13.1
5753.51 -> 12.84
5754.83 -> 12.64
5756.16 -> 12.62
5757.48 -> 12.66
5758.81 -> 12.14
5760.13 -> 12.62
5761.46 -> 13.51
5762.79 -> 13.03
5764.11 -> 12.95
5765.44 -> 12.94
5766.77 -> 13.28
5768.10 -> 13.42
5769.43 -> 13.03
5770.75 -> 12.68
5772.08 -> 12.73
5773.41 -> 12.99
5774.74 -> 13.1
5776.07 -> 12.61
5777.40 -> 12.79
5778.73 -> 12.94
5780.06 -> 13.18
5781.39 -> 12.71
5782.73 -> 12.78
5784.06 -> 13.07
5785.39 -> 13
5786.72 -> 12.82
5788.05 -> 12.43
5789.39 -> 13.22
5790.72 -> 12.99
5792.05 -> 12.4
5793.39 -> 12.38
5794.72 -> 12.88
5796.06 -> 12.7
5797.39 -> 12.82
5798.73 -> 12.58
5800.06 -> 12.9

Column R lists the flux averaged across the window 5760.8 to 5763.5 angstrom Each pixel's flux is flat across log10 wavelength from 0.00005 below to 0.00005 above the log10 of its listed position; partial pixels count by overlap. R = 13.3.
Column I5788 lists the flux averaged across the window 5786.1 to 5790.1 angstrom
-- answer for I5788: 12.8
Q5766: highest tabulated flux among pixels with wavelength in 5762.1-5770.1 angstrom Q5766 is 13.42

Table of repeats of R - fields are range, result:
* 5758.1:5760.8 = 12.4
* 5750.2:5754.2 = 13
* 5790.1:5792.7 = 12.7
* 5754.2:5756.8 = 12.6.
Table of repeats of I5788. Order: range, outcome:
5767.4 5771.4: 13.1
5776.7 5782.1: 12.9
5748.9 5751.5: 12.6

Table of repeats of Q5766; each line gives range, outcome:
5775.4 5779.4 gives 12.94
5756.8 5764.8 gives 13.51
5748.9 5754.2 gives 13.1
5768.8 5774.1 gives 13.03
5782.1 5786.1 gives 13.07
